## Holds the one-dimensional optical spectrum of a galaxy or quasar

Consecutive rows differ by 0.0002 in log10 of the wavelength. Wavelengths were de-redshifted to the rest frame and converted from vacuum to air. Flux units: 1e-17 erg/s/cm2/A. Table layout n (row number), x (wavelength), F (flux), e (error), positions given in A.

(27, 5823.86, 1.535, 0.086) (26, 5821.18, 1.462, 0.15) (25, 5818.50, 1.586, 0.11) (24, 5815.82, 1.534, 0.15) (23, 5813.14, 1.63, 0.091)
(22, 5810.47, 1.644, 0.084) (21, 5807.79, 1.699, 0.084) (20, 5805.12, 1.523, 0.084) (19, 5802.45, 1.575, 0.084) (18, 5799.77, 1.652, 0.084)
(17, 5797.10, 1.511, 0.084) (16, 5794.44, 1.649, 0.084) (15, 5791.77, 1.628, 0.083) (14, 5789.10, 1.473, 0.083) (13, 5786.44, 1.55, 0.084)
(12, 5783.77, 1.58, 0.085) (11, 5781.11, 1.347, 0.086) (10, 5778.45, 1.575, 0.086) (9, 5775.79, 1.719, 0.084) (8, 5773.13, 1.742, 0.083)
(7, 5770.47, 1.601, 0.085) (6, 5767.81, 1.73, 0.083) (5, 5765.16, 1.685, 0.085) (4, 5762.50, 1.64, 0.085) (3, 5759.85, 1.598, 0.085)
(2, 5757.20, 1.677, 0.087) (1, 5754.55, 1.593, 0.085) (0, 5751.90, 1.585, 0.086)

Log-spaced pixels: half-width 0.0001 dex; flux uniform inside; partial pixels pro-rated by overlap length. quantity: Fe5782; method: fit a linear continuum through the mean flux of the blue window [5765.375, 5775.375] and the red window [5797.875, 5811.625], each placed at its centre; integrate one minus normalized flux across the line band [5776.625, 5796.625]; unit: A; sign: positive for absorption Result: 1.3 A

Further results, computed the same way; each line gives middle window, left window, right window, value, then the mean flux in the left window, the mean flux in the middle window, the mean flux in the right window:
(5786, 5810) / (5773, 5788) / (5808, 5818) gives 0.1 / 1.57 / 1.59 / 1.61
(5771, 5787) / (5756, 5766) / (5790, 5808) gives 0.4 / 1.65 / 1.59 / 1.6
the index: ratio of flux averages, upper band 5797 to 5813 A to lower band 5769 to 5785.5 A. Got 1.01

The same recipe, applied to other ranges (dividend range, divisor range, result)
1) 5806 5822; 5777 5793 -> 1.04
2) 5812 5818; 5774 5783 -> 1.01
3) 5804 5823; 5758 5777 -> 0.95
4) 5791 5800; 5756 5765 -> 0.98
